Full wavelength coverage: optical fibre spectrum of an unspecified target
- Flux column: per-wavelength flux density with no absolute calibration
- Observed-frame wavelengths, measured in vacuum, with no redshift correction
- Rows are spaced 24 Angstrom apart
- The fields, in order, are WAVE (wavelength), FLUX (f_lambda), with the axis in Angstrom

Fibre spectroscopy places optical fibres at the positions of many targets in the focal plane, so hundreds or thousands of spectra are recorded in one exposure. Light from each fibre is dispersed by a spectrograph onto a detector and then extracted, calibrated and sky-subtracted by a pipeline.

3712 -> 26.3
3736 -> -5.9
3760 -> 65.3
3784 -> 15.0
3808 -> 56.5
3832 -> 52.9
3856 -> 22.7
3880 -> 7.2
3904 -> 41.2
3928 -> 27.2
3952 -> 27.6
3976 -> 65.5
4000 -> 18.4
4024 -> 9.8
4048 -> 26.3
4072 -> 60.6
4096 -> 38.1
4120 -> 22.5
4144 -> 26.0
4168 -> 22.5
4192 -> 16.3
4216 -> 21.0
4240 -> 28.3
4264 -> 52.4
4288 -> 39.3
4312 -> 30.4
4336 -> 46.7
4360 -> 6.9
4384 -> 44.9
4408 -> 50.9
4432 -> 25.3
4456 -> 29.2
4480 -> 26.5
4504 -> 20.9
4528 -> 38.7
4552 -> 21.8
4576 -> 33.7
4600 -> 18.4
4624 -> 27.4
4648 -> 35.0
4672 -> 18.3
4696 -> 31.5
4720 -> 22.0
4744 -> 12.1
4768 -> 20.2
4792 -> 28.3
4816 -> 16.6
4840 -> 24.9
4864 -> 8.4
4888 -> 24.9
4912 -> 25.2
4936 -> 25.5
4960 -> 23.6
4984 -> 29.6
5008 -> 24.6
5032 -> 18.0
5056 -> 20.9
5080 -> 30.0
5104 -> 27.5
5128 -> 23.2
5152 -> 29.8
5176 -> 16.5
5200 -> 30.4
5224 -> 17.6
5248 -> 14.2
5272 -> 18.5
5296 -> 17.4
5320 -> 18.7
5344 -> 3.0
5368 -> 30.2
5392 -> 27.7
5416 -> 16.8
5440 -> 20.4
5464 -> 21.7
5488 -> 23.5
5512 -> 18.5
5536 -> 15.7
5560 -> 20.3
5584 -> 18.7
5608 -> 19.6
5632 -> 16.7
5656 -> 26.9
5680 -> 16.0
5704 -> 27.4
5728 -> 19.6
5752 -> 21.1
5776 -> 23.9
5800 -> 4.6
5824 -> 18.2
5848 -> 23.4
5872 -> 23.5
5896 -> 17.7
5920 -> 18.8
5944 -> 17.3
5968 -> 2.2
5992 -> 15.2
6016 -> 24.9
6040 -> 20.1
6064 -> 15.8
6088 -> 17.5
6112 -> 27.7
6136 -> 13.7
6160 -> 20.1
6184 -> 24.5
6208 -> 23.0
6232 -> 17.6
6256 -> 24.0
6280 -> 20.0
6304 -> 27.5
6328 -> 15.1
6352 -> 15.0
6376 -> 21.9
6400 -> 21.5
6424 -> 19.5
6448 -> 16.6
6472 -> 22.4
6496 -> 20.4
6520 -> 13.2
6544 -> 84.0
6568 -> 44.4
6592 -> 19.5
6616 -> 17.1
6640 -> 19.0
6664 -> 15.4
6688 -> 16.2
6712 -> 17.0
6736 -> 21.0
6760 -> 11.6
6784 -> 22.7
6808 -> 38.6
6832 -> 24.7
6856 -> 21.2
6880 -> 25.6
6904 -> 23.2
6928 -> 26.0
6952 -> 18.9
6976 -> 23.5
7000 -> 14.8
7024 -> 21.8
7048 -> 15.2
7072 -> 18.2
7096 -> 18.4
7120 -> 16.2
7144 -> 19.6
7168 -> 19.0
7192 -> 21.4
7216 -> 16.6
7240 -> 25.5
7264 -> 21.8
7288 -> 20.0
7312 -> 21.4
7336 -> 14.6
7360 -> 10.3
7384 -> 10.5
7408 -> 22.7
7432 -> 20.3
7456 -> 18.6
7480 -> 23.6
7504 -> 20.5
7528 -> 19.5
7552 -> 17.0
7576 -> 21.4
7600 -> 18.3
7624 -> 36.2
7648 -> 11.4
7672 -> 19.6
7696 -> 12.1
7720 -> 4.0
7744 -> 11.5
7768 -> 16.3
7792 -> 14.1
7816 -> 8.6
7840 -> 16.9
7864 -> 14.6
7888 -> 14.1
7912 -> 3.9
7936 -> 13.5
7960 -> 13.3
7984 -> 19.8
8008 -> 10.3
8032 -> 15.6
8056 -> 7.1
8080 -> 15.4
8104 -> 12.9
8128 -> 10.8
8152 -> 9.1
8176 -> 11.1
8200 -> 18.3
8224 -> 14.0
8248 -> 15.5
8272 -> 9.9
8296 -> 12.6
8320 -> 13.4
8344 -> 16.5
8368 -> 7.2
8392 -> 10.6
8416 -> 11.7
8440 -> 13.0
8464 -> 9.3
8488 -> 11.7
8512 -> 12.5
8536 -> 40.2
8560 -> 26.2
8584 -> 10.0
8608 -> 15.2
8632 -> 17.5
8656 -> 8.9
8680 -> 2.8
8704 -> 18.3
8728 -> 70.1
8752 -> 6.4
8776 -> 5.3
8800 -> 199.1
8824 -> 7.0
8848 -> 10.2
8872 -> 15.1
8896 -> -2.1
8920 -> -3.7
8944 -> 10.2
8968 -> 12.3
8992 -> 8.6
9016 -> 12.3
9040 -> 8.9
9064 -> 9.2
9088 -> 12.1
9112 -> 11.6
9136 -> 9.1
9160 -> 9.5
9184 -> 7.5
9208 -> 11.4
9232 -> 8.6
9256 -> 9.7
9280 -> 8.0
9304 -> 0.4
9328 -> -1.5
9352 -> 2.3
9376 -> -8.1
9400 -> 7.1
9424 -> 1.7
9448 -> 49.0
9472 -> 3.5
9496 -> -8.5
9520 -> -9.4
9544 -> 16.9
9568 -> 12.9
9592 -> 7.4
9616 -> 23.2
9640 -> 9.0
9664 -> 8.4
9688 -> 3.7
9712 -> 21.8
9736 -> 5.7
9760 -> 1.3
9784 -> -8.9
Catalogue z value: 0.758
